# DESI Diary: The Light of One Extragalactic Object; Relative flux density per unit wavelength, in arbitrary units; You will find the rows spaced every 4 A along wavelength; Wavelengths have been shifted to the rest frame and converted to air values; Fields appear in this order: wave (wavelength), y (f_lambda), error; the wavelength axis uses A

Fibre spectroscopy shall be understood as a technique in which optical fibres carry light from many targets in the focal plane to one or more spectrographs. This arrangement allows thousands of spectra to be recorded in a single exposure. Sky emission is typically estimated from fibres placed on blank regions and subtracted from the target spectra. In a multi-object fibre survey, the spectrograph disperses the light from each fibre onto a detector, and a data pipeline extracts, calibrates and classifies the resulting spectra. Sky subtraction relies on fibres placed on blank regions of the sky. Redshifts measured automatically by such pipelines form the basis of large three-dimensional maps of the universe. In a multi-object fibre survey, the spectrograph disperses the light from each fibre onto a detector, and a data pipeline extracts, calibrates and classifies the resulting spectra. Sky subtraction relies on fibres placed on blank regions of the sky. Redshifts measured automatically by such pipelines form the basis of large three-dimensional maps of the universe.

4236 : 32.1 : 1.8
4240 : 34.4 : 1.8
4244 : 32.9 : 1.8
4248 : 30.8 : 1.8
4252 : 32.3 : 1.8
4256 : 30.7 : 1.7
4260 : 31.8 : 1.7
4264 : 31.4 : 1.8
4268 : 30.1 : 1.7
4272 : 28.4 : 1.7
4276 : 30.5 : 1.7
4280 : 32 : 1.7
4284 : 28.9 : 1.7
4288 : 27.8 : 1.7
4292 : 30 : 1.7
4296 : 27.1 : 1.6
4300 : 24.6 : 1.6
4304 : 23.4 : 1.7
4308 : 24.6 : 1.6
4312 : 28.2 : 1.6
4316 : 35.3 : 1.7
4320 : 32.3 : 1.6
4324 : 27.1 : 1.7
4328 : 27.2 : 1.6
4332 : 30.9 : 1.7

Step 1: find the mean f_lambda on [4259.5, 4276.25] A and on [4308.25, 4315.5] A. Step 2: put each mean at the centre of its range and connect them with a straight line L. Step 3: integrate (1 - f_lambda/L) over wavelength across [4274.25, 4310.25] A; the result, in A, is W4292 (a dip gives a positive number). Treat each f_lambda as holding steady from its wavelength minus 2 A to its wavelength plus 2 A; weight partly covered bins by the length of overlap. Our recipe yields 2.3 A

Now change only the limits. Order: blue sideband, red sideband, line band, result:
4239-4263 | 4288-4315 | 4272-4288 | -0.5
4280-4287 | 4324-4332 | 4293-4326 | 0.9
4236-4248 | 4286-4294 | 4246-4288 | 0.4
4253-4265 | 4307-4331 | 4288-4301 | 1.2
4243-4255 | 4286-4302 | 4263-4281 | -0.5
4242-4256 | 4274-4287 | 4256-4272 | 0.2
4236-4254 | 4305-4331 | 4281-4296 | 0.8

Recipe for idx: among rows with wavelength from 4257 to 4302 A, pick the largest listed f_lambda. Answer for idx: 32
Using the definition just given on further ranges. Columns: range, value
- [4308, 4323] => 35.3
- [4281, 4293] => 30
